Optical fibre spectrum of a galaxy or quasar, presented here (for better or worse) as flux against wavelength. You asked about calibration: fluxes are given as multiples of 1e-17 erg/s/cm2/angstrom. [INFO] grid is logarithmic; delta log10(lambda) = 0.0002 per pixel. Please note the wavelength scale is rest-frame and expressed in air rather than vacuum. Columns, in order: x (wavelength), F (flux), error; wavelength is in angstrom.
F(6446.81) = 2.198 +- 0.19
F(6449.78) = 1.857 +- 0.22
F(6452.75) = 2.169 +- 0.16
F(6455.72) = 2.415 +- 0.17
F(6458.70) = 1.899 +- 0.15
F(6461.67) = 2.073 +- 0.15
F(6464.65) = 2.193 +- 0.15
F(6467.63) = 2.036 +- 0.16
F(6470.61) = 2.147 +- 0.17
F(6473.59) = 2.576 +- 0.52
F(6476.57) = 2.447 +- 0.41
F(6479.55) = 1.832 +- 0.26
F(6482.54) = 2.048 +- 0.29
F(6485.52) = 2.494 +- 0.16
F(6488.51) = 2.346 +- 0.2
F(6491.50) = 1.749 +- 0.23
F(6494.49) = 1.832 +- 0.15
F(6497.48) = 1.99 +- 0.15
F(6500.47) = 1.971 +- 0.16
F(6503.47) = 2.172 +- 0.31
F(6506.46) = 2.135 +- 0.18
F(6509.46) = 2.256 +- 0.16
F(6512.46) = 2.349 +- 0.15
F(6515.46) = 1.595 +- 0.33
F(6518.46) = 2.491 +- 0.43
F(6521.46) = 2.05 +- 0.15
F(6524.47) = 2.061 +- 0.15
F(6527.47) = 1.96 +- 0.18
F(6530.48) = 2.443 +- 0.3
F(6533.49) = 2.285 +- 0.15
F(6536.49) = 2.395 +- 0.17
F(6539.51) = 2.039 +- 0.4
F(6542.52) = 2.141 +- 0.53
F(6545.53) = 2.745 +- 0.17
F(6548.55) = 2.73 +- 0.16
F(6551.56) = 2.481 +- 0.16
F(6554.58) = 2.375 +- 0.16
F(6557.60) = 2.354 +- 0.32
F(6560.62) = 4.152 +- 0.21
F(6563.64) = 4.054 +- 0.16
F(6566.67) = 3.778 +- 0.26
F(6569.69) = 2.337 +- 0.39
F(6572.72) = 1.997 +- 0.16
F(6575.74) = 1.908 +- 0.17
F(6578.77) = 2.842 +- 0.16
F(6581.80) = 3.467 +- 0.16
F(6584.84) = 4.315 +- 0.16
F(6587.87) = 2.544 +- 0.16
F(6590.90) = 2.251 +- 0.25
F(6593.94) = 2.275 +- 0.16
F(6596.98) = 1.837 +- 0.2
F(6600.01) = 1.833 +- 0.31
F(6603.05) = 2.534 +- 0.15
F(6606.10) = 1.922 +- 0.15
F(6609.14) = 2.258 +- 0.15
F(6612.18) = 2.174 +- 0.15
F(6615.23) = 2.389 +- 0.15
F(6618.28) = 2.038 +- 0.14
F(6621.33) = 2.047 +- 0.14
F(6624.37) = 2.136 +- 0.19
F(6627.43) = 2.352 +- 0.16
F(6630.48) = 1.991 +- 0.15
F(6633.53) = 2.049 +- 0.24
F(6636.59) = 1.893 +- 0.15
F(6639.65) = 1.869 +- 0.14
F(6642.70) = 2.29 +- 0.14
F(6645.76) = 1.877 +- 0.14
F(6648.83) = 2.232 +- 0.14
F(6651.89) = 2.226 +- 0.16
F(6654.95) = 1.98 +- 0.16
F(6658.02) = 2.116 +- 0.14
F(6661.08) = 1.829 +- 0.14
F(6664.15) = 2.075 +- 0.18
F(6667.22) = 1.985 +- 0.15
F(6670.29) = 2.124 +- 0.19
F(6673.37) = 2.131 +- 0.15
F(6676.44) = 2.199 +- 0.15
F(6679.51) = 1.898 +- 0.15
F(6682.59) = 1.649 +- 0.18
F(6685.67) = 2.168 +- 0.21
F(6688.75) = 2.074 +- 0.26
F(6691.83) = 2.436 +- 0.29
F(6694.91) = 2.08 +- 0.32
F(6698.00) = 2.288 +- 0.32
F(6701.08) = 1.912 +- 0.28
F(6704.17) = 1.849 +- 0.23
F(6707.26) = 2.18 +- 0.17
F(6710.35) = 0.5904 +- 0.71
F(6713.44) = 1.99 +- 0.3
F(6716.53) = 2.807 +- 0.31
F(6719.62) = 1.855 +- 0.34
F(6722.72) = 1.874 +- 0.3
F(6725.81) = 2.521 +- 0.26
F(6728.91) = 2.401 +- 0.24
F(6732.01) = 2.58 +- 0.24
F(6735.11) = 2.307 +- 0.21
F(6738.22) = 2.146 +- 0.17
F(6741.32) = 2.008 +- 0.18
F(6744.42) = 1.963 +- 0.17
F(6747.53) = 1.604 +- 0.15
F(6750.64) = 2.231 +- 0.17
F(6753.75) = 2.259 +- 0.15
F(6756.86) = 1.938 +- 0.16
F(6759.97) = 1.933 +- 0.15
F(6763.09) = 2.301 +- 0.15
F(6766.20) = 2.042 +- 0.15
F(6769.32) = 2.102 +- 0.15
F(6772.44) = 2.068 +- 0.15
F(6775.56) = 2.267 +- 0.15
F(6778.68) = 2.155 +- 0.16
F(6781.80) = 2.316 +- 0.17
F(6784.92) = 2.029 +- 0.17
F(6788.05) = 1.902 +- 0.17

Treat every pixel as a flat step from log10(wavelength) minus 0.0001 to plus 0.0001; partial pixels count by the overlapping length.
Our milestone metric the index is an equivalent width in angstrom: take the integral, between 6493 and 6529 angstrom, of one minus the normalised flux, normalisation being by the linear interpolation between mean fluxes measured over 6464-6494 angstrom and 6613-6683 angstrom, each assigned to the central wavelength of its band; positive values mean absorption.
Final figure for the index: 1.4 angstrom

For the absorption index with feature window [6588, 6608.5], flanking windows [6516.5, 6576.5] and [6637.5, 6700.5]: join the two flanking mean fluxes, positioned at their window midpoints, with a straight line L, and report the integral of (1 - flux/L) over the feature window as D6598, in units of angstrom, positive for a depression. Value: 1.7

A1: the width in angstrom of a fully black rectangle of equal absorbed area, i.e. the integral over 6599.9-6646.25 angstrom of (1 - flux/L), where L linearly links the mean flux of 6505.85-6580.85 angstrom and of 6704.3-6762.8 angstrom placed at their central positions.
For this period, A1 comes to 3.94 angstrom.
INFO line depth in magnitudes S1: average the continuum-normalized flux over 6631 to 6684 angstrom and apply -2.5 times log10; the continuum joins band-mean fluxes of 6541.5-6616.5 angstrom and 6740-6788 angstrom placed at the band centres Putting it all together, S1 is 0.18 mag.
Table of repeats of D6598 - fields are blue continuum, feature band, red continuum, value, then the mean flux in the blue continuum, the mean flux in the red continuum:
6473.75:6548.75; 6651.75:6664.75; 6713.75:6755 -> 1.0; 2.18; 2.19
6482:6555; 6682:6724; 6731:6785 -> 3.0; 2.21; 2.12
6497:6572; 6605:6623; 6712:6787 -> 1.5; 2.46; 2.15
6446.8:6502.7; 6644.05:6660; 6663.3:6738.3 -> 0.1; 2.12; 2.08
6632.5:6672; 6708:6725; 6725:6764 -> 2.0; 2.04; 2.16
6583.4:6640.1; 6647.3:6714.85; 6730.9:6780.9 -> 5.8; 2.25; 2.12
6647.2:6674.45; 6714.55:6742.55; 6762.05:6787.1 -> -2.1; 2.08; 2.15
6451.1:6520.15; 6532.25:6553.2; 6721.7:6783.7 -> -2.6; 2.14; 2.15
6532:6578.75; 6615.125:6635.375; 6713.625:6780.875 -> 2.9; 2.66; 2.16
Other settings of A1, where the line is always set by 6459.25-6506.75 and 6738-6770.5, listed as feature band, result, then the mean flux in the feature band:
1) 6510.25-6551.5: -3.0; 2.26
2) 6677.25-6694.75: 0.1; 2.05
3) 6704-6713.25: 2.2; 1.56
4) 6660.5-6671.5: 0.3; 2.01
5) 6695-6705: 0.1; 2.04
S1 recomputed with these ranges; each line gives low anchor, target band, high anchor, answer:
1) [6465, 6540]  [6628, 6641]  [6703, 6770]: 0.065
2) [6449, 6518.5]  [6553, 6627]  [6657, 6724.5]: -0.238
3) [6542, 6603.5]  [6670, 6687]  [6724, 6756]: 0.183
